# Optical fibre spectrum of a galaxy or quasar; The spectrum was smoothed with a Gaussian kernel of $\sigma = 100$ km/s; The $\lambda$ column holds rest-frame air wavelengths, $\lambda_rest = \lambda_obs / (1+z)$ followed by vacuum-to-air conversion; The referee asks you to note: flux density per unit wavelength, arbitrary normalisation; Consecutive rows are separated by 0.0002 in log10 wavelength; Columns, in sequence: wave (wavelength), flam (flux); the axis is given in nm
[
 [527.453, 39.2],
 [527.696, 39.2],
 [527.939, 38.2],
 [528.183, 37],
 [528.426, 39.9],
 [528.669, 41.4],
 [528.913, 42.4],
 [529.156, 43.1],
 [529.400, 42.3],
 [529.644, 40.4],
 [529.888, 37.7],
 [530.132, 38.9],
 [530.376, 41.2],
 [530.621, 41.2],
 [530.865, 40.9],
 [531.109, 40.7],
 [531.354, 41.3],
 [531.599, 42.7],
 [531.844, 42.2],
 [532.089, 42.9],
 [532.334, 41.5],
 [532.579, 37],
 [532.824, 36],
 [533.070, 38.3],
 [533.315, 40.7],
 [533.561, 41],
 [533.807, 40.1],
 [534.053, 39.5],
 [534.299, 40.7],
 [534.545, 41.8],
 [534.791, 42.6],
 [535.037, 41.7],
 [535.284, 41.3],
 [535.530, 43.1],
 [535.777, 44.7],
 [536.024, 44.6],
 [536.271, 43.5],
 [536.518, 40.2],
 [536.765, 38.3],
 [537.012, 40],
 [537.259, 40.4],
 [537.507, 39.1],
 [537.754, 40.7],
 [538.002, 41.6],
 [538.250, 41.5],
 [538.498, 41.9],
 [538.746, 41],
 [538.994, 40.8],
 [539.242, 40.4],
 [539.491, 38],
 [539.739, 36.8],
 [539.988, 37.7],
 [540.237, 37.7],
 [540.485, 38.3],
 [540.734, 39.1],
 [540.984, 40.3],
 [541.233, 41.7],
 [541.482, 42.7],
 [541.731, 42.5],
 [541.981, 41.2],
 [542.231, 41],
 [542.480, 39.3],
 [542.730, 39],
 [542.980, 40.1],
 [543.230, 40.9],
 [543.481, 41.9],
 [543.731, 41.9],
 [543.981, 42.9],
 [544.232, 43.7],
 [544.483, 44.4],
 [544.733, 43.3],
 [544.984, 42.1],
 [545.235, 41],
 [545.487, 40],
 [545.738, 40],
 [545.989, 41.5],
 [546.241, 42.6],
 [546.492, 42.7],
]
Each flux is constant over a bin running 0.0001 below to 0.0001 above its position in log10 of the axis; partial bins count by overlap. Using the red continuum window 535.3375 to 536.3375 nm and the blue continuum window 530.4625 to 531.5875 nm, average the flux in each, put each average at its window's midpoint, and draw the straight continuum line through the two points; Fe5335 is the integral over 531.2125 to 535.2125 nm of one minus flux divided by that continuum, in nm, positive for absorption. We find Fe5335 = 0.16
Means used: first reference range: 41.2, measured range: 40.6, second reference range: 43.8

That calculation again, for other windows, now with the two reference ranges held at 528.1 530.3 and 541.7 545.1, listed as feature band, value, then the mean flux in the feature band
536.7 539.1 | 0.04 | 40.6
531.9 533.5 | 0.05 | 39.6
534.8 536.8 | -0.07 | 42.4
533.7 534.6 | 0.01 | 40.4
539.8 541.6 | 0.08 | 39.5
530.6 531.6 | -0.02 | 41.2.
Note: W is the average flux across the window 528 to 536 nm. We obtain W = 40.8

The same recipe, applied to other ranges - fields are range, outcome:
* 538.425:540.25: 39.3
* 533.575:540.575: 40.7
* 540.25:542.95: 40.4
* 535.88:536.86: 41.8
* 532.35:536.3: 41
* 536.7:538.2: 40.2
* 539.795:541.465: 39.3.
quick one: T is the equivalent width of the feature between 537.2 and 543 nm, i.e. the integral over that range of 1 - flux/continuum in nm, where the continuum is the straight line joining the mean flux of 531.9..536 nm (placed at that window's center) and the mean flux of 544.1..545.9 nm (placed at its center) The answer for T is 0.20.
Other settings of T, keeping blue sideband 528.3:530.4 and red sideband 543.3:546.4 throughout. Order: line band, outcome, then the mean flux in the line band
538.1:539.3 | 0.012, 41.2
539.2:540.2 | 0.088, 38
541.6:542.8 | 0.034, 40.7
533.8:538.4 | -0.001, 41.4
